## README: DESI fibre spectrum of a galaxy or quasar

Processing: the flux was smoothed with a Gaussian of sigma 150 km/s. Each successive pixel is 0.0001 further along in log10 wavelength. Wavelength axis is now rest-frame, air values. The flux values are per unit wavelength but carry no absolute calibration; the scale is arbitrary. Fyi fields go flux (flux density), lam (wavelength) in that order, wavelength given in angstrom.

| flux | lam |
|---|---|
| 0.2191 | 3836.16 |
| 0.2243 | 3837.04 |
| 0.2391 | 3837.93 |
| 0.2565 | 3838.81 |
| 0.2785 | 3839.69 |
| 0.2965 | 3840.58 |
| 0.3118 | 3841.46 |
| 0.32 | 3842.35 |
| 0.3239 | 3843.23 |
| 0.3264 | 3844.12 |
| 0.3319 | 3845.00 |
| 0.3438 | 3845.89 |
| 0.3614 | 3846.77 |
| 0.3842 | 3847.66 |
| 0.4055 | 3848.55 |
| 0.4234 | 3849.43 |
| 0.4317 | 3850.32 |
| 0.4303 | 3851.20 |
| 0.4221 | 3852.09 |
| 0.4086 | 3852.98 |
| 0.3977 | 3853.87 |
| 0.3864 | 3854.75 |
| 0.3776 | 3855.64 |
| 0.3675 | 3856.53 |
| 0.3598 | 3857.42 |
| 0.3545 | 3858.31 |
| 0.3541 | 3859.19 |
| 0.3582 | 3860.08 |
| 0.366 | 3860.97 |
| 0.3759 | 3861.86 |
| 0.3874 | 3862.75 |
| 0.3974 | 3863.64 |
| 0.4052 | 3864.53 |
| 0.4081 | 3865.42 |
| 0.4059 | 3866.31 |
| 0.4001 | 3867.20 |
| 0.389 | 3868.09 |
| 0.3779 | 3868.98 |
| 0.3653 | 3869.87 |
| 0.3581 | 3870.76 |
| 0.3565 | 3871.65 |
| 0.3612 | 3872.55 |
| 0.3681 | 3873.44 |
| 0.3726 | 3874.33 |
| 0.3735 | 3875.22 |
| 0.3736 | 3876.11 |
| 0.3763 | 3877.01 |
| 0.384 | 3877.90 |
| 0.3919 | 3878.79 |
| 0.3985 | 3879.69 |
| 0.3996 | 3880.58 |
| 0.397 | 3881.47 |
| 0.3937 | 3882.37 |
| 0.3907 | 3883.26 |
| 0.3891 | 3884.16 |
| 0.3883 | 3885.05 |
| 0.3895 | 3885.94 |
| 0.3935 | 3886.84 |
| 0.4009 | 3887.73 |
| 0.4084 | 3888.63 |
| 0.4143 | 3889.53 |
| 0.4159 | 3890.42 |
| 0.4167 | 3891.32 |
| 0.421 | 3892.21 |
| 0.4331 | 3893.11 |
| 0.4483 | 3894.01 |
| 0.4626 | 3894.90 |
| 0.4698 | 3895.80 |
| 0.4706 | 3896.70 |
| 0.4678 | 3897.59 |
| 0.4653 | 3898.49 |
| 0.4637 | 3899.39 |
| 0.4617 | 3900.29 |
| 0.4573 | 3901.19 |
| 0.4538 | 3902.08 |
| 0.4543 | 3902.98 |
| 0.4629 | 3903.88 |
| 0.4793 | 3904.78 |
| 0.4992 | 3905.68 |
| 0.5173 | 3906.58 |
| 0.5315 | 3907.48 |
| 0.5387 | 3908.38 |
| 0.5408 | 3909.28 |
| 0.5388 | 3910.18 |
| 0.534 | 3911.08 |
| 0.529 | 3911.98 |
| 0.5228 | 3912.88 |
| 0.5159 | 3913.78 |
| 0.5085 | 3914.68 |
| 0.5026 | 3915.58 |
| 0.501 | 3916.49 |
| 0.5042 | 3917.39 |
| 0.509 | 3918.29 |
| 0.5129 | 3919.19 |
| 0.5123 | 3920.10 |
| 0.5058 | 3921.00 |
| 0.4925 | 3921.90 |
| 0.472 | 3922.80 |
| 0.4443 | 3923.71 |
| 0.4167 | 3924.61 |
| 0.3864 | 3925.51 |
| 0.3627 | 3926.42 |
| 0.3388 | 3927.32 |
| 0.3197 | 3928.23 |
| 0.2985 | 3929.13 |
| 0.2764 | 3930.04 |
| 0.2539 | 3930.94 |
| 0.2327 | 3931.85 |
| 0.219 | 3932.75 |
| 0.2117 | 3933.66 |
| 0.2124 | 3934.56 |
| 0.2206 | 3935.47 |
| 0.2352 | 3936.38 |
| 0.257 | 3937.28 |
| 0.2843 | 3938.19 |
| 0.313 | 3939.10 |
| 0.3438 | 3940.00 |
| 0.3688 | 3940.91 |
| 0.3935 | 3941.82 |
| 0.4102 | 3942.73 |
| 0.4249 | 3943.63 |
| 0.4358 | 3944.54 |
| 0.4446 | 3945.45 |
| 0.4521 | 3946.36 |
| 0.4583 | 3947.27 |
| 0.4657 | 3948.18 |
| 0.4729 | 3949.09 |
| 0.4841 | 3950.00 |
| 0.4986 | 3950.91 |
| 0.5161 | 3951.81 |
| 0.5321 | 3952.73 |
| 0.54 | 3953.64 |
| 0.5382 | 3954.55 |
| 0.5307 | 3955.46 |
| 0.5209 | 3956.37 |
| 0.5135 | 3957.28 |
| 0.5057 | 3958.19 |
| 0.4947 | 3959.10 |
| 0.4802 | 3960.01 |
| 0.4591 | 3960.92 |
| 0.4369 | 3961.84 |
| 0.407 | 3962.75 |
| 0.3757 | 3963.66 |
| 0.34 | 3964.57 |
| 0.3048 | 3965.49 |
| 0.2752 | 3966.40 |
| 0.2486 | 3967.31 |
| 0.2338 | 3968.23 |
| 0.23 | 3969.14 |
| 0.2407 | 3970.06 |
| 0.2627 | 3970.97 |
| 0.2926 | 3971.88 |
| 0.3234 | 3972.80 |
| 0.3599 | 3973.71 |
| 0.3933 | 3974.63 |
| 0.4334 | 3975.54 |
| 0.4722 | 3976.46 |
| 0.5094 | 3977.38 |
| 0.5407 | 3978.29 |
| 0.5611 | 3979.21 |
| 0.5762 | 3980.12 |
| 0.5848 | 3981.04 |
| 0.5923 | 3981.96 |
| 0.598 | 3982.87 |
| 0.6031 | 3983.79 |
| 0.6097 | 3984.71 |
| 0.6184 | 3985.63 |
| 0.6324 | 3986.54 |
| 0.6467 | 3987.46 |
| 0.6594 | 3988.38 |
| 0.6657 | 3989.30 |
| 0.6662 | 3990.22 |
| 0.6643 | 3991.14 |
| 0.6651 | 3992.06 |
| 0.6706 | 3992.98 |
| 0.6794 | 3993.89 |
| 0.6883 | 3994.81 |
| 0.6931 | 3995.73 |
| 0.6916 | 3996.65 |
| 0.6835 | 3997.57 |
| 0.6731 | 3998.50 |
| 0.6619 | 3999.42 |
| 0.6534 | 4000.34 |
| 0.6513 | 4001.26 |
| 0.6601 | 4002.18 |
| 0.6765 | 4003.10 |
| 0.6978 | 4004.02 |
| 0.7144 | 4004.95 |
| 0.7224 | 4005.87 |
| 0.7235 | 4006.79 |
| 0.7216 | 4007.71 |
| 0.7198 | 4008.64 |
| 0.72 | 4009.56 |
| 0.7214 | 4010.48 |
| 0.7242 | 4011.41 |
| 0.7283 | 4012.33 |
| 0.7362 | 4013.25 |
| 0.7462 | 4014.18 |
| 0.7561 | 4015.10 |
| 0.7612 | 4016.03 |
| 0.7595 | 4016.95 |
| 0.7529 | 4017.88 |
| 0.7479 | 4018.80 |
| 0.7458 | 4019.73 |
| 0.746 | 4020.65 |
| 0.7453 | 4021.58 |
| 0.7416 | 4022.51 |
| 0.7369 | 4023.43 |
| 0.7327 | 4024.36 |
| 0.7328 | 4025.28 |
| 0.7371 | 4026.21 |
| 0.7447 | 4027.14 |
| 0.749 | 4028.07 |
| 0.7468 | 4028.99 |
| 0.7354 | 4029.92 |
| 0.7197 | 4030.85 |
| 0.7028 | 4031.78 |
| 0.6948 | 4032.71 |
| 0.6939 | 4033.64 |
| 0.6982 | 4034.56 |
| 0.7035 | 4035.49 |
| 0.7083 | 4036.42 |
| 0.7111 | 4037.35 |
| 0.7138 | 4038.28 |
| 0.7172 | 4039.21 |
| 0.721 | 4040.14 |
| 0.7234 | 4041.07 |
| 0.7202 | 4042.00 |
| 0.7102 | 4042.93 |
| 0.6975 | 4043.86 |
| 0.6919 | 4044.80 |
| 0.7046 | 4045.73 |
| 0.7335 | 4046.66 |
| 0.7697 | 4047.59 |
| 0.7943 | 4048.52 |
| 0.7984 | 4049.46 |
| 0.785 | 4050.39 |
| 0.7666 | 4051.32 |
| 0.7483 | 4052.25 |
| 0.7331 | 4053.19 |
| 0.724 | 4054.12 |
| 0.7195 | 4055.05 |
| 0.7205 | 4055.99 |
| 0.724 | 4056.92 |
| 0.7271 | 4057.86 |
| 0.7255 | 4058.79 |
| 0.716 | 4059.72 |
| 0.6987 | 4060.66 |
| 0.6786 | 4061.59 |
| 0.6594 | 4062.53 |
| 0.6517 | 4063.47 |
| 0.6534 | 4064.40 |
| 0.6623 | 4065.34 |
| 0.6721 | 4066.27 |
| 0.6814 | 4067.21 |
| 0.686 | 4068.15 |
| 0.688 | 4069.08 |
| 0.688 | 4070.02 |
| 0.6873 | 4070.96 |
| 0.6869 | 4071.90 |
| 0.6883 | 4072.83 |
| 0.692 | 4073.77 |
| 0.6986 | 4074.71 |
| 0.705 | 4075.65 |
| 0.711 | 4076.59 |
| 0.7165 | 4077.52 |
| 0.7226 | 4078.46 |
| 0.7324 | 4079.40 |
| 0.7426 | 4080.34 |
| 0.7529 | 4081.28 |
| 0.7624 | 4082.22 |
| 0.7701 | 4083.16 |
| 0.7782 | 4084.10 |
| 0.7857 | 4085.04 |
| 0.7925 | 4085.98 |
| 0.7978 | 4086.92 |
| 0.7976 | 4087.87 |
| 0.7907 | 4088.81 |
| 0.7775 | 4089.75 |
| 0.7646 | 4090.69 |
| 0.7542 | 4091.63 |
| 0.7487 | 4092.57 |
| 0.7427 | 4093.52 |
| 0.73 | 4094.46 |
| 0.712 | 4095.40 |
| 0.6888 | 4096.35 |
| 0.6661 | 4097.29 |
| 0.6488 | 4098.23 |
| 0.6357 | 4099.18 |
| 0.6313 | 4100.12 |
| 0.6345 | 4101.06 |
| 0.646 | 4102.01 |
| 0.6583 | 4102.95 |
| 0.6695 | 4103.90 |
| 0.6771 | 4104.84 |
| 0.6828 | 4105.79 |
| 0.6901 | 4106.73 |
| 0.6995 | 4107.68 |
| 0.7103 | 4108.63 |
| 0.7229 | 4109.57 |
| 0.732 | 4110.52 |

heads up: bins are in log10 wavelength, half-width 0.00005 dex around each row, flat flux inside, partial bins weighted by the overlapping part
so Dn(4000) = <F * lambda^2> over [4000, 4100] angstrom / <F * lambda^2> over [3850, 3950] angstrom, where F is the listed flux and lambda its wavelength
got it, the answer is 1.9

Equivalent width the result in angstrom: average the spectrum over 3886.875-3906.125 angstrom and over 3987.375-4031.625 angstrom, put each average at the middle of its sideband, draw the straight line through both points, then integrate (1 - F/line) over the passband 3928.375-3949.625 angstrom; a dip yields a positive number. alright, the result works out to 8.3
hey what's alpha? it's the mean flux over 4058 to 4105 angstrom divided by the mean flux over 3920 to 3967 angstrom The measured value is 1.79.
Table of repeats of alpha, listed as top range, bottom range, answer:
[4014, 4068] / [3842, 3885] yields 1.90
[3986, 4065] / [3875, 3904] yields 1.69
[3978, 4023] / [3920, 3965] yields 1.70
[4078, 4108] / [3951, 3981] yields 1.70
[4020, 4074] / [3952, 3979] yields 1.75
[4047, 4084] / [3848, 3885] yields 1.86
